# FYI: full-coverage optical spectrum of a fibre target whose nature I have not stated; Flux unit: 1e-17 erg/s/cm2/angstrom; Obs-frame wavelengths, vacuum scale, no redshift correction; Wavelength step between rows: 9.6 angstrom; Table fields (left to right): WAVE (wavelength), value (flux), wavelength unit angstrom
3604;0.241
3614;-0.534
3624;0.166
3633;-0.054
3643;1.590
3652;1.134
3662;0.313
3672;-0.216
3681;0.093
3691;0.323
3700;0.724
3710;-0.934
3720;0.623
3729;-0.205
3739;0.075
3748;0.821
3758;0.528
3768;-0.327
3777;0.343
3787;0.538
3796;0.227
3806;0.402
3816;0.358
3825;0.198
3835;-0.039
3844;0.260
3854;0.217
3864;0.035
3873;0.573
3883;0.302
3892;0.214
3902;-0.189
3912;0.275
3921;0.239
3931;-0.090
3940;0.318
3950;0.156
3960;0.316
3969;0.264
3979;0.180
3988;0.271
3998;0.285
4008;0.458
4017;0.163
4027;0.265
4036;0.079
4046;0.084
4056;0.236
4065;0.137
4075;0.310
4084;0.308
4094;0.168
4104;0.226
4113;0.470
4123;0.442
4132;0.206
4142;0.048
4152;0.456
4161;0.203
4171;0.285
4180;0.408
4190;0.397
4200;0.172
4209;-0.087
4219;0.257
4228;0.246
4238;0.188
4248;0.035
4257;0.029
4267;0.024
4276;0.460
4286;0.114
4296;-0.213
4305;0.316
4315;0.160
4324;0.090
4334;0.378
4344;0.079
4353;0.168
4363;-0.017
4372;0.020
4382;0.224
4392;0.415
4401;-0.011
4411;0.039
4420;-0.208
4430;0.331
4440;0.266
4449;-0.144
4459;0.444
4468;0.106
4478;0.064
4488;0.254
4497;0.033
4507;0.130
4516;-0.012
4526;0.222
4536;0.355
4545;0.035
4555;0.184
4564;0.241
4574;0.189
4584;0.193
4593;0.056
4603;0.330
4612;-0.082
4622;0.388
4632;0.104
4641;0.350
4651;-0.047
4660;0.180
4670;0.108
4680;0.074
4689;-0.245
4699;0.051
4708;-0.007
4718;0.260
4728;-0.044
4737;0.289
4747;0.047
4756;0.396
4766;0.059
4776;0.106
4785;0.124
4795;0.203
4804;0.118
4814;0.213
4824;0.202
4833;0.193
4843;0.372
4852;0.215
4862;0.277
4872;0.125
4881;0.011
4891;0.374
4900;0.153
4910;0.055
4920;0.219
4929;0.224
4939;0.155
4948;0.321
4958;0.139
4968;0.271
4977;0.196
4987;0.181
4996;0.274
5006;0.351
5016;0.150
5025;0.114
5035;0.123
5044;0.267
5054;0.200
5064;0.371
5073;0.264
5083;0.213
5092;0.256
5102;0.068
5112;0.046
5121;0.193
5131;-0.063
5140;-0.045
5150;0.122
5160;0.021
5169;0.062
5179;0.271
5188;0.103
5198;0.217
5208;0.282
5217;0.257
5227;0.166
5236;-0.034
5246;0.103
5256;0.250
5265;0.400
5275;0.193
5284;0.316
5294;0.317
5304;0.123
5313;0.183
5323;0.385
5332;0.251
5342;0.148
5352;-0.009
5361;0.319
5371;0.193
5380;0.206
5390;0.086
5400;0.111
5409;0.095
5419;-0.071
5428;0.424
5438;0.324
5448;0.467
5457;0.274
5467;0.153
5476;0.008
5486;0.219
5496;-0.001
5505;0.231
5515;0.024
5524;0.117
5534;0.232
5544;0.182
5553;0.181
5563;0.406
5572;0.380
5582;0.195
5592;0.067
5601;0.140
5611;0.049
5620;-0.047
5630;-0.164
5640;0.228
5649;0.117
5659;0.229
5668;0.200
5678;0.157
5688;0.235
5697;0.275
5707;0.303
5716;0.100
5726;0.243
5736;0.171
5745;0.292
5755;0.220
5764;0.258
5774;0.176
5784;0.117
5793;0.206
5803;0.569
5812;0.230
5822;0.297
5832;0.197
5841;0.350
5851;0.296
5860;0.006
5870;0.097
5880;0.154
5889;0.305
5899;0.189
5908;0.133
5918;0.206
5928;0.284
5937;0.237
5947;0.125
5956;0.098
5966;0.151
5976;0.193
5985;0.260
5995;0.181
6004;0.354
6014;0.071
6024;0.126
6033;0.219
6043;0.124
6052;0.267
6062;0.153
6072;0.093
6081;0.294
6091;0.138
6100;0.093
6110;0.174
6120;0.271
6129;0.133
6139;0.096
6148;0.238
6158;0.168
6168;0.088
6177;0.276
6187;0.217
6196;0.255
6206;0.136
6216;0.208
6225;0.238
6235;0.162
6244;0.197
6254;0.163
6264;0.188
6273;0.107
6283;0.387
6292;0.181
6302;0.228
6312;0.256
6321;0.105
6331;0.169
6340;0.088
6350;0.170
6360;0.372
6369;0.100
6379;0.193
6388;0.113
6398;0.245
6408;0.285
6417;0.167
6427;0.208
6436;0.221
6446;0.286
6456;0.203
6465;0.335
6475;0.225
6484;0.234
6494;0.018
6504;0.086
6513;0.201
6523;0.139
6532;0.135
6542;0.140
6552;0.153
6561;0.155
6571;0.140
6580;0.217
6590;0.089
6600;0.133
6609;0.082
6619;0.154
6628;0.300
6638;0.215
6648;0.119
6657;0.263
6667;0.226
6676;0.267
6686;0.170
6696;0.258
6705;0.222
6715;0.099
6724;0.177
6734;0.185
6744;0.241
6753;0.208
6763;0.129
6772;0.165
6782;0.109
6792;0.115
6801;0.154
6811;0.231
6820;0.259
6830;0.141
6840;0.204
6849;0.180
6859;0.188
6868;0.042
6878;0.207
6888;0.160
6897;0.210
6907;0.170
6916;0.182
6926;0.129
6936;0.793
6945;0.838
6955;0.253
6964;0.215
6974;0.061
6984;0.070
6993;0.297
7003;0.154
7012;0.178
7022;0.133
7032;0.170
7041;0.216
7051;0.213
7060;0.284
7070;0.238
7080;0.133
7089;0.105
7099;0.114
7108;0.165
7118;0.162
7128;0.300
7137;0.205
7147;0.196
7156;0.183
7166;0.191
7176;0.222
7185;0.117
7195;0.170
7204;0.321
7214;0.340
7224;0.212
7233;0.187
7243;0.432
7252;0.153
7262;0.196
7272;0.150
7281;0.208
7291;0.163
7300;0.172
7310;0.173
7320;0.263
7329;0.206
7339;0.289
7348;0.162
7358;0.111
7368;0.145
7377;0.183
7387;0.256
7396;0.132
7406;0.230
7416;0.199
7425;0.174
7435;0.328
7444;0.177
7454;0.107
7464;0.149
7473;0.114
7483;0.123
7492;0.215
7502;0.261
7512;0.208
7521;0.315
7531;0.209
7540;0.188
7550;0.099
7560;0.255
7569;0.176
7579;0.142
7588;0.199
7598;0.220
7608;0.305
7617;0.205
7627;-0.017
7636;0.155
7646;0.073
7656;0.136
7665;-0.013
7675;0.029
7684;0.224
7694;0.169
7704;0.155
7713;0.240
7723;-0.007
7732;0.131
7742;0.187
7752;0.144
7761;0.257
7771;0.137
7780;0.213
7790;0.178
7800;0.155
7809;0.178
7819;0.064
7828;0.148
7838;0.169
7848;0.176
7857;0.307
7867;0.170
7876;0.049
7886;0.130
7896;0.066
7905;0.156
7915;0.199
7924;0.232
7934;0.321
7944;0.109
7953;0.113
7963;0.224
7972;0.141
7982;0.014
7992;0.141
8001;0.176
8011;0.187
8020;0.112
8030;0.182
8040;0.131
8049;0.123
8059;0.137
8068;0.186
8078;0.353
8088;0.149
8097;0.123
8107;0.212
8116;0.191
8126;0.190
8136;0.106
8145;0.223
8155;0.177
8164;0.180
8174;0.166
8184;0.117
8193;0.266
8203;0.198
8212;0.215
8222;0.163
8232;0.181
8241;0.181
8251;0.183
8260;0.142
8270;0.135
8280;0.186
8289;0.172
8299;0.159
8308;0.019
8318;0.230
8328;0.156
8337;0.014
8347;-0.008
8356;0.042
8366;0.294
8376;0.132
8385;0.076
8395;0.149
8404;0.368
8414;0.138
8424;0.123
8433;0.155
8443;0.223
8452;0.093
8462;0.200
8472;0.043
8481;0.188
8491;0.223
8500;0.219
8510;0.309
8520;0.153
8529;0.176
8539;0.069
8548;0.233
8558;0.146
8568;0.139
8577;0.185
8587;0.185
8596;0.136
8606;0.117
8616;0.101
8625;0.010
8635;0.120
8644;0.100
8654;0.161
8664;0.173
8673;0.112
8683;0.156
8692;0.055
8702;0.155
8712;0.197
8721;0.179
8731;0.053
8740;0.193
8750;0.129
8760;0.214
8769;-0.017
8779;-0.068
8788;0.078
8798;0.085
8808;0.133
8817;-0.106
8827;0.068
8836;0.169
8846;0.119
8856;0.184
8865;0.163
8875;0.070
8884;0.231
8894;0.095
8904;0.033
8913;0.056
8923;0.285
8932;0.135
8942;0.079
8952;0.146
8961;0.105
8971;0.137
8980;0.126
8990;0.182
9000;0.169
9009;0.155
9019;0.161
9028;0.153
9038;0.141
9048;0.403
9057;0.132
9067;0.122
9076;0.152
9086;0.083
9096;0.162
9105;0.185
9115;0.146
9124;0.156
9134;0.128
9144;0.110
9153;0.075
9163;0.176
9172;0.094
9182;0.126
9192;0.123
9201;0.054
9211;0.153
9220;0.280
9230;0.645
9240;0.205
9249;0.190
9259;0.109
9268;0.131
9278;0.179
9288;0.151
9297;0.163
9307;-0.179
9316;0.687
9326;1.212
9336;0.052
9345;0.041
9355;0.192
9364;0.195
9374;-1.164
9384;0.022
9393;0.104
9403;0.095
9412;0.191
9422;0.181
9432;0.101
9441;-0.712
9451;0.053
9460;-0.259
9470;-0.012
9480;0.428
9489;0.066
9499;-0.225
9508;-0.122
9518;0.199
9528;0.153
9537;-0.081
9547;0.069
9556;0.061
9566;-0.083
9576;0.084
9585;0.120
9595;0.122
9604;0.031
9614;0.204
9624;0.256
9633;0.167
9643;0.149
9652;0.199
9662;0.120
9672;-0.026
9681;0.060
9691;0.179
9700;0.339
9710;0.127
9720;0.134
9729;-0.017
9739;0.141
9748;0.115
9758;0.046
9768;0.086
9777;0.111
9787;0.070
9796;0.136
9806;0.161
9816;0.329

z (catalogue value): 0.86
